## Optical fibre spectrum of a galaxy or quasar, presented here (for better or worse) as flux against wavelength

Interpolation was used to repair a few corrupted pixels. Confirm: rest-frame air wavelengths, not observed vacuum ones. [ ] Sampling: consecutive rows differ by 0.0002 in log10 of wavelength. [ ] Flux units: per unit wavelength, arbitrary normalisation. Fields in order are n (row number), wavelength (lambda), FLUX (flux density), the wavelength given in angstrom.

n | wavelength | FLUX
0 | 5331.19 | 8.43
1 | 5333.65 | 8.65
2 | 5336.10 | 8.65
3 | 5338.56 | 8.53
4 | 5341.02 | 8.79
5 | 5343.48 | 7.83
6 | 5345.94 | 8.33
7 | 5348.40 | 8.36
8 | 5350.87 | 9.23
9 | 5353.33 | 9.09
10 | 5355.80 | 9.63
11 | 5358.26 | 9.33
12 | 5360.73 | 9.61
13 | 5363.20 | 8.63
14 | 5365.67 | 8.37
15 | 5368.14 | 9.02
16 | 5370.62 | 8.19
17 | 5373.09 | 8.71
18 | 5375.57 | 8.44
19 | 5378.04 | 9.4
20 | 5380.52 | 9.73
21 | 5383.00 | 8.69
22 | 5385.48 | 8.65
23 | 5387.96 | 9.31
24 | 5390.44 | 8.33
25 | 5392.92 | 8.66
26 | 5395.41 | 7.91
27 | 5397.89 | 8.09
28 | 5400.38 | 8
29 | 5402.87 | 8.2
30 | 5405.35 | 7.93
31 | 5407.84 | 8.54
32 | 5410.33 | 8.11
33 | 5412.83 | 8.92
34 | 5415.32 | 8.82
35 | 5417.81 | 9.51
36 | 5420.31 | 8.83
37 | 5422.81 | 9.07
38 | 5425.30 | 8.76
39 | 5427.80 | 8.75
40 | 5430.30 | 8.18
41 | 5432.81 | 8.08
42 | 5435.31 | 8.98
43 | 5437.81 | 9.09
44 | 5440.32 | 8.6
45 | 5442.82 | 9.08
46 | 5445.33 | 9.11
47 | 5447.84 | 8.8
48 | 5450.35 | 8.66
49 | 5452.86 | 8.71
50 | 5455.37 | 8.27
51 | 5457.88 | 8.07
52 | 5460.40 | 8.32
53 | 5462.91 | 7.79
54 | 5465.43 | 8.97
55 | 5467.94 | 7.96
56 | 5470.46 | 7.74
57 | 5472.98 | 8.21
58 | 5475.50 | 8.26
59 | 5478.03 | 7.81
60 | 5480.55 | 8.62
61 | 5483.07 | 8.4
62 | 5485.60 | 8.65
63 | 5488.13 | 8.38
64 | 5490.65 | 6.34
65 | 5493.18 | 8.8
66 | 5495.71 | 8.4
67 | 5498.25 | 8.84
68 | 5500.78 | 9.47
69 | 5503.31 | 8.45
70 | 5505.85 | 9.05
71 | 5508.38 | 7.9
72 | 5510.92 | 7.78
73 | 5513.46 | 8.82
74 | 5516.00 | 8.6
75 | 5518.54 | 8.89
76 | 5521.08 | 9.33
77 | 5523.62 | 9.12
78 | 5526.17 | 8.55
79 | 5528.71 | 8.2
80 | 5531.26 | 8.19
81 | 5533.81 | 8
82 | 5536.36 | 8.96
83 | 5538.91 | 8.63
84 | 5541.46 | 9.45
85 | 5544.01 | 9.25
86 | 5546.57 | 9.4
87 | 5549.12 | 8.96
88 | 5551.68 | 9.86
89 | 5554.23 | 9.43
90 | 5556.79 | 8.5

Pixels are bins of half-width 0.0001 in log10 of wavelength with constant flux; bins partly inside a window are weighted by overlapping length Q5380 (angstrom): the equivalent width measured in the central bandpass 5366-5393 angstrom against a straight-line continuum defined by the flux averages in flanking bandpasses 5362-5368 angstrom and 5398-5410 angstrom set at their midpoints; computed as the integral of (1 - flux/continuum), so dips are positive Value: -1.2 angstrom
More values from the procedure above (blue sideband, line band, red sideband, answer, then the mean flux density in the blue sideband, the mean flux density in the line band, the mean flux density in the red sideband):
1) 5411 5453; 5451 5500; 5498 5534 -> 2.6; 8.81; 8.26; 8.63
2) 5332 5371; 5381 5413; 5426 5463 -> 1.0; 8.77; 8.42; 8.59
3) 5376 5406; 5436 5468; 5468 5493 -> -1.4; 8.59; 8.6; 8.07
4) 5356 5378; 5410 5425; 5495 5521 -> -0.2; 8.86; 8.92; 8.66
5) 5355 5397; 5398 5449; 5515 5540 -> 0.7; 8.85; 8.65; 8.65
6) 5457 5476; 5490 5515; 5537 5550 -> 0.5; 8.16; 8.44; 9.14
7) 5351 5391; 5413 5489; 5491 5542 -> 1.9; 8.96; 8.55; 8.62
